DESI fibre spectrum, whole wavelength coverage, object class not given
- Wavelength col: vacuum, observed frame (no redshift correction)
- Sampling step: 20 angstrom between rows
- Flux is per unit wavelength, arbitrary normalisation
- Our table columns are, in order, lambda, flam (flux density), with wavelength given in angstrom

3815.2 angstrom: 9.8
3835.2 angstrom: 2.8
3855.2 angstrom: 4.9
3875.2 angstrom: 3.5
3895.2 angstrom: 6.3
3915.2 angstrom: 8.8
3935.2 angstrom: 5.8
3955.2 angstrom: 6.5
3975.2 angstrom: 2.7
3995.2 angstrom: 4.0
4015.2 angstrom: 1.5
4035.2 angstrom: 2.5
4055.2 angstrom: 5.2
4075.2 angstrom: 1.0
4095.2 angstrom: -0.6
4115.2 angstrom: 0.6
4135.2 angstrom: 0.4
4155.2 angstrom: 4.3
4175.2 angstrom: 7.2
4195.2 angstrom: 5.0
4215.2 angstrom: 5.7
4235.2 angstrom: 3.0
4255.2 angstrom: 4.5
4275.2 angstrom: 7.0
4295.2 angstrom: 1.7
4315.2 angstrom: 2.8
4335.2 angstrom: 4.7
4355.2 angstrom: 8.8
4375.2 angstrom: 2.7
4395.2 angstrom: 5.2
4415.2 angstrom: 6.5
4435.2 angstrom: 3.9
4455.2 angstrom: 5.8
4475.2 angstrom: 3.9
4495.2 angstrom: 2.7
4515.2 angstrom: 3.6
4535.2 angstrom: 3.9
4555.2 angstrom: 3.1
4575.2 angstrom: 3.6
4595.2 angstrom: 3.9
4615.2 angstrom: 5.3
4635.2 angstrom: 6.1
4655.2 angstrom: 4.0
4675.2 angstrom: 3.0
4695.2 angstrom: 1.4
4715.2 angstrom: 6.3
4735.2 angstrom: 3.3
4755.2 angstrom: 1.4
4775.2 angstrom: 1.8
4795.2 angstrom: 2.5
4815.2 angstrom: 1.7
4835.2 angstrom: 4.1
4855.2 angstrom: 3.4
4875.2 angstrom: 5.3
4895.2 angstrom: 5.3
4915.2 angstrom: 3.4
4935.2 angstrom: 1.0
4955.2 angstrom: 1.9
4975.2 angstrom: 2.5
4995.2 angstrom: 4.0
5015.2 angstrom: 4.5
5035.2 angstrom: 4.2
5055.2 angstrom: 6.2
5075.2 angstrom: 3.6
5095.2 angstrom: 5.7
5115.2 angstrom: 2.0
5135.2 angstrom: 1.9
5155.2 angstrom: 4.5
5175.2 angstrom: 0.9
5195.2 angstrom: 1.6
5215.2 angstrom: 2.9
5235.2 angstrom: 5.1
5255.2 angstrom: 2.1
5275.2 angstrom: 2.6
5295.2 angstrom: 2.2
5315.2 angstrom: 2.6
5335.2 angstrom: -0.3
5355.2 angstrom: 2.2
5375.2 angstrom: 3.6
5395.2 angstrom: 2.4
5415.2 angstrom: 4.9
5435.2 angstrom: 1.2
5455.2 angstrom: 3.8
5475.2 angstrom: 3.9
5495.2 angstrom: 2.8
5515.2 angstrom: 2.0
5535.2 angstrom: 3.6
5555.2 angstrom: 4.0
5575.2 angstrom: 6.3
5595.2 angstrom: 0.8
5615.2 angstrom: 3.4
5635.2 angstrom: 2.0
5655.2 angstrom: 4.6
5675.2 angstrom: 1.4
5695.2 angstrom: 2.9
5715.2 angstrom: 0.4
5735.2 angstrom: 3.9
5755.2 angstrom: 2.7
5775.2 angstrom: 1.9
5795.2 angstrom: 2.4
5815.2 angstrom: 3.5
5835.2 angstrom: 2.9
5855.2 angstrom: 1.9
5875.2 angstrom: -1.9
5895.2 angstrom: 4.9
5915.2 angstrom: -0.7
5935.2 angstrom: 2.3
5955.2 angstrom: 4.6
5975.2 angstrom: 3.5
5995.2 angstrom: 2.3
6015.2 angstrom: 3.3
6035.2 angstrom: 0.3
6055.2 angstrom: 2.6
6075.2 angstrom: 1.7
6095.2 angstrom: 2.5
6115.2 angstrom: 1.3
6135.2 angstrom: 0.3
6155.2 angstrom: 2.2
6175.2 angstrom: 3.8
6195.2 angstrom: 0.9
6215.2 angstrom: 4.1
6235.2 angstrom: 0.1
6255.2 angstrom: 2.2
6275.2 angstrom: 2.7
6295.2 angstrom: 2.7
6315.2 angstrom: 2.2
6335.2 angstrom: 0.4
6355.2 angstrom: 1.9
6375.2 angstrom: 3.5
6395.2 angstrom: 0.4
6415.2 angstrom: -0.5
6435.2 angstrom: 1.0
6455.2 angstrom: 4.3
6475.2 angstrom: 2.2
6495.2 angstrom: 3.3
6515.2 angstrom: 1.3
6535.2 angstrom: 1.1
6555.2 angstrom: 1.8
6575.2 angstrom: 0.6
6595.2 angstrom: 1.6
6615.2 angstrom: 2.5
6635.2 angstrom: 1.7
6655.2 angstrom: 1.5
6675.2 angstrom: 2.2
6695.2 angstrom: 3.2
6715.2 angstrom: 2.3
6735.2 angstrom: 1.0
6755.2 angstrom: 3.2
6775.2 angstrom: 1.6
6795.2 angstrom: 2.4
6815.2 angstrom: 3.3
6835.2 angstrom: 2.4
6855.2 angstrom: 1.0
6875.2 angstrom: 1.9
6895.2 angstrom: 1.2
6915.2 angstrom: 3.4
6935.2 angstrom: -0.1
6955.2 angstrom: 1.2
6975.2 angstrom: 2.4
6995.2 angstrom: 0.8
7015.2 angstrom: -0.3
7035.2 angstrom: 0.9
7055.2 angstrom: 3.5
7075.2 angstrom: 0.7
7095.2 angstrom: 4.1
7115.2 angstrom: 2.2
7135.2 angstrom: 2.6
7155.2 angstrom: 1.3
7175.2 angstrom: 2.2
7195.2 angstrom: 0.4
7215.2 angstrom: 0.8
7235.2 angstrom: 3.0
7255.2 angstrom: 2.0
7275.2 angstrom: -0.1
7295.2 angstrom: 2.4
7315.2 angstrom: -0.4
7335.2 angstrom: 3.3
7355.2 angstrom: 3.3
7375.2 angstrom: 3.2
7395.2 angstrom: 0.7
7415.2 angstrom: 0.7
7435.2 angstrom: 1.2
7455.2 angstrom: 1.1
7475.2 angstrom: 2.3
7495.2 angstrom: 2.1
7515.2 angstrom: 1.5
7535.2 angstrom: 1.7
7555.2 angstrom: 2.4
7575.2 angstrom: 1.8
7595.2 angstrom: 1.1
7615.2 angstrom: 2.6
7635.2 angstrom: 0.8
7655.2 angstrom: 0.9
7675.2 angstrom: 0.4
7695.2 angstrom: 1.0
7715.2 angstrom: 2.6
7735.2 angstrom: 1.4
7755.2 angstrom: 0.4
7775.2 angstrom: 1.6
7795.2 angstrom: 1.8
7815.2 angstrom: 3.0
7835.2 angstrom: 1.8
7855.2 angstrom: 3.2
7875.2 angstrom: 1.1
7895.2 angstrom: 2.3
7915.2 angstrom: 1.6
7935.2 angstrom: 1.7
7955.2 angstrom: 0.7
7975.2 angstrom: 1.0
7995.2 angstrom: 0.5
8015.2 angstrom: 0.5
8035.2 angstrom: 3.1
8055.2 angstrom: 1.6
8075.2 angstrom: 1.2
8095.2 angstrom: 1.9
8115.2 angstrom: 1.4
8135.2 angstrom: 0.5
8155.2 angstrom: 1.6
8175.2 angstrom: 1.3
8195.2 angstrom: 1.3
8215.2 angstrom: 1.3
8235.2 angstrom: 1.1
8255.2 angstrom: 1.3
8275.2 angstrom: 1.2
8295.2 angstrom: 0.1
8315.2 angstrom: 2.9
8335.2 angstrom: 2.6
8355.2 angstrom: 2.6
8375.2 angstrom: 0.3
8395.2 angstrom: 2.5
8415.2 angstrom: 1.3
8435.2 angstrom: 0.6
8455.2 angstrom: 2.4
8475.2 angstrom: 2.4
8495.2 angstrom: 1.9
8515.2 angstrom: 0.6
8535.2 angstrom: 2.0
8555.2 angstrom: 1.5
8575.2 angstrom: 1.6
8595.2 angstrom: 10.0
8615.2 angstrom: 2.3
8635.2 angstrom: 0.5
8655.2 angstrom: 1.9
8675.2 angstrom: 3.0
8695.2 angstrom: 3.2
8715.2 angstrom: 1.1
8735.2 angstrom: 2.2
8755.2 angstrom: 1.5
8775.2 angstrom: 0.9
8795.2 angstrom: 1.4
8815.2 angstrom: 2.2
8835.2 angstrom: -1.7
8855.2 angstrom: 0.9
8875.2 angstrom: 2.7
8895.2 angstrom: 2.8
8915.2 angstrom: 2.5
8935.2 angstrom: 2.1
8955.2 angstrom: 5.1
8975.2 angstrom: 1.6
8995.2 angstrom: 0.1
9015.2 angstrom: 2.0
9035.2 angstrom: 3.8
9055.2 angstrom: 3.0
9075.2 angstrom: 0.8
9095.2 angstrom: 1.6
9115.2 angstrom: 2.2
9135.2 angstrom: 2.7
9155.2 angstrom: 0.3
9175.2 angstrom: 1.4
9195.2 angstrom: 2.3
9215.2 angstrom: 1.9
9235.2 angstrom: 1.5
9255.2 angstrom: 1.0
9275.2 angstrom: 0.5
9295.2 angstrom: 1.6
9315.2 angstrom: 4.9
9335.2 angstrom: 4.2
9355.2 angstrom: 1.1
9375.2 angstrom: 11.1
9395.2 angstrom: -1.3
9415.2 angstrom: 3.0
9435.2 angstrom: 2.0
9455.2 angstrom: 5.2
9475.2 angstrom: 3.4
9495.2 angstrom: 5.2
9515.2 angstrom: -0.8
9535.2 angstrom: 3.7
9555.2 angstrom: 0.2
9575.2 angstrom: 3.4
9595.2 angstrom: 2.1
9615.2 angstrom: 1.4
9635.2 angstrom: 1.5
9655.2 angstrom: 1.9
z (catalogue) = 1.31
